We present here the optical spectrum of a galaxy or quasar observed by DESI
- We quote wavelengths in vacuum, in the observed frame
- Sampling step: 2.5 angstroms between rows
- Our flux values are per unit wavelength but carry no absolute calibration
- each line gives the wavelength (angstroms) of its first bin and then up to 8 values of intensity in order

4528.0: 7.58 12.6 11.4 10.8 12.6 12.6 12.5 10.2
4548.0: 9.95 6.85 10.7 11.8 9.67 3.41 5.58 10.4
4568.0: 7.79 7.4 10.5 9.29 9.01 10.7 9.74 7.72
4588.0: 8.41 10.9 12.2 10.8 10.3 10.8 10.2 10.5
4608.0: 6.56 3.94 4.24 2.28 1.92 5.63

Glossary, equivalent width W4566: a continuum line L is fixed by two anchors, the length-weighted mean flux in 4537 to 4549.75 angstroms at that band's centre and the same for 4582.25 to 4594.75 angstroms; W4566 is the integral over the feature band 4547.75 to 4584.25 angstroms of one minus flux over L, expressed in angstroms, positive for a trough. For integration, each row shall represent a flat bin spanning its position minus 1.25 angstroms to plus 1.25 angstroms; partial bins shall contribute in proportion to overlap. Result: 6.0 angstroms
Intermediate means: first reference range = 11.4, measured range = 8.82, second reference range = 9.84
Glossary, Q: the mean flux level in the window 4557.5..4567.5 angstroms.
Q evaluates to 7.12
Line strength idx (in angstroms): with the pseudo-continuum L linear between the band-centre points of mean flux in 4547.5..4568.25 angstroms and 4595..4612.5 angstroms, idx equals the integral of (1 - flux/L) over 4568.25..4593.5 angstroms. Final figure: -2.5 angstroms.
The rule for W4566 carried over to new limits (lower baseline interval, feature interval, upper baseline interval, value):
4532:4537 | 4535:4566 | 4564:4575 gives 1.5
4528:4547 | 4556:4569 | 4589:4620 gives 3.2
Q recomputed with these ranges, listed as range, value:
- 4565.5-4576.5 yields 8.92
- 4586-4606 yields 10.4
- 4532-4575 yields 9.64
